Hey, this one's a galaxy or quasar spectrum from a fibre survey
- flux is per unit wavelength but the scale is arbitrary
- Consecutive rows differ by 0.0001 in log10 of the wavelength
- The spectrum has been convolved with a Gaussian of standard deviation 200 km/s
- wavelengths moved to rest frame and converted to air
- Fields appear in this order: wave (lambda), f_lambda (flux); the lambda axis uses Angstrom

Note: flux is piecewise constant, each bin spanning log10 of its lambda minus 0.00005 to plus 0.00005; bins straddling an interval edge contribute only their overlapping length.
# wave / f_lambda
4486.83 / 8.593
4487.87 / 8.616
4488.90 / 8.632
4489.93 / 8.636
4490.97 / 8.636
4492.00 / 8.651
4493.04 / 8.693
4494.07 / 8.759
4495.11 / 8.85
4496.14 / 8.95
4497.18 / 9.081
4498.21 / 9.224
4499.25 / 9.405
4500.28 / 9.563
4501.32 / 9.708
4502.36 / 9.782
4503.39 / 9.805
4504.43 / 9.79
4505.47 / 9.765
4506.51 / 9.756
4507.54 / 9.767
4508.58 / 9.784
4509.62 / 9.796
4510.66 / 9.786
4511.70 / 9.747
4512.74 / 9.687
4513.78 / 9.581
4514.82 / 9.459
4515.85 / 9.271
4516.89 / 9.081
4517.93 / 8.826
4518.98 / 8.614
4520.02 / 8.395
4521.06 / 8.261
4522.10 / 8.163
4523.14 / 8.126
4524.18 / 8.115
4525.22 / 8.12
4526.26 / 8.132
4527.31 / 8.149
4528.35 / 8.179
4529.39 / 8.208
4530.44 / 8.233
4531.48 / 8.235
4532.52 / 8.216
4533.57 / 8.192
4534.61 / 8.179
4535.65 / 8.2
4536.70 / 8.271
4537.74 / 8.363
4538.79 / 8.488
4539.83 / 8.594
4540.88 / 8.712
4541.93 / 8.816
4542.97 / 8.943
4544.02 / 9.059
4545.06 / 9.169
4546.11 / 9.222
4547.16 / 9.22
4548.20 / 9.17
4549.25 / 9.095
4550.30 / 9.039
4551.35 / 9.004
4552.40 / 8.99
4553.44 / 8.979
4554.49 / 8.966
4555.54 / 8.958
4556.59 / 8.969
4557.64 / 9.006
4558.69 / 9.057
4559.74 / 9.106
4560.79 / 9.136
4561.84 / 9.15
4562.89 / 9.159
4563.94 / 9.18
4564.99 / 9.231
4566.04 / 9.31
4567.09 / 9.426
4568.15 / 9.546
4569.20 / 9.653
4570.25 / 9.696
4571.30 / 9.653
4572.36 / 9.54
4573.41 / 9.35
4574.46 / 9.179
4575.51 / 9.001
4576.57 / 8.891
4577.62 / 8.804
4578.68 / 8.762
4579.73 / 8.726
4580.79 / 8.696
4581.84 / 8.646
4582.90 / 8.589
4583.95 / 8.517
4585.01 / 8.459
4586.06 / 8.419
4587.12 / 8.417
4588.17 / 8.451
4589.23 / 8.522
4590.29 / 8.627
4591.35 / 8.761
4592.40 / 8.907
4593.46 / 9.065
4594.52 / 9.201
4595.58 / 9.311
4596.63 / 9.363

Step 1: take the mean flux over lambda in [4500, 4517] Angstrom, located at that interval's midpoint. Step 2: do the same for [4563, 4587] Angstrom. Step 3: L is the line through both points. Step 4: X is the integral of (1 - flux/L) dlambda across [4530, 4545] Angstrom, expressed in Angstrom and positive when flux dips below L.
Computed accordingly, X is 1.45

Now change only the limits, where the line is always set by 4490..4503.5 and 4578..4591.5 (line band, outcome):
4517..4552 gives 1.35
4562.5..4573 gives -0.92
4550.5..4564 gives -0.46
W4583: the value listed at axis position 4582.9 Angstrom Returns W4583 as 8.589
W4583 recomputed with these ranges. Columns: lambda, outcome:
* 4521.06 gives 8.261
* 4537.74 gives 8.363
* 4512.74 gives 9.687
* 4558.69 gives 9.057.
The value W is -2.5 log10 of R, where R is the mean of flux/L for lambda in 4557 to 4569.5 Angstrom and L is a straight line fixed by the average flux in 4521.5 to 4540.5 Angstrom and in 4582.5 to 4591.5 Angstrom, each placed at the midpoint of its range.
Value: -0.10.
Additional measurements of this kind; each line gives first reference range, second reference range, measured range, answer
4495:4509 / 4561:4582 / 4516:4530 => 0.13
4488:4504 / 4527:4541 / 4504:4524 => -0.06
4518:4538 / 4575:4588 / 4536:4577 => -0.08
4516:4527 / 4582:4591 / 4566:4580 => -0.09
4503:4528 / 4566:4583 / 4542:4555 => 0.01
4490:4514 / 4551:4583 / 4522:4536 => 0.14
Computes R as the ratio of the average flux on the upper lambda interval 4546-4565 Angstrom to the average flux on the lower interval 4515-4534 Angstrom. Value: 1.08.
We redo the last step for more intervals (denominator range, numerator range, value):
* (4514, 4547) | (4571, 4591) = 1.03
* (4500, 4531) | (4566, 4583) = 1.01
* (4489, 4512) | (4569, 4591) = 0.95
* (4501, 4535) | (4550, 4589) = 1.01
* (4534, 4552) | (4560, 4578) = 1.06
